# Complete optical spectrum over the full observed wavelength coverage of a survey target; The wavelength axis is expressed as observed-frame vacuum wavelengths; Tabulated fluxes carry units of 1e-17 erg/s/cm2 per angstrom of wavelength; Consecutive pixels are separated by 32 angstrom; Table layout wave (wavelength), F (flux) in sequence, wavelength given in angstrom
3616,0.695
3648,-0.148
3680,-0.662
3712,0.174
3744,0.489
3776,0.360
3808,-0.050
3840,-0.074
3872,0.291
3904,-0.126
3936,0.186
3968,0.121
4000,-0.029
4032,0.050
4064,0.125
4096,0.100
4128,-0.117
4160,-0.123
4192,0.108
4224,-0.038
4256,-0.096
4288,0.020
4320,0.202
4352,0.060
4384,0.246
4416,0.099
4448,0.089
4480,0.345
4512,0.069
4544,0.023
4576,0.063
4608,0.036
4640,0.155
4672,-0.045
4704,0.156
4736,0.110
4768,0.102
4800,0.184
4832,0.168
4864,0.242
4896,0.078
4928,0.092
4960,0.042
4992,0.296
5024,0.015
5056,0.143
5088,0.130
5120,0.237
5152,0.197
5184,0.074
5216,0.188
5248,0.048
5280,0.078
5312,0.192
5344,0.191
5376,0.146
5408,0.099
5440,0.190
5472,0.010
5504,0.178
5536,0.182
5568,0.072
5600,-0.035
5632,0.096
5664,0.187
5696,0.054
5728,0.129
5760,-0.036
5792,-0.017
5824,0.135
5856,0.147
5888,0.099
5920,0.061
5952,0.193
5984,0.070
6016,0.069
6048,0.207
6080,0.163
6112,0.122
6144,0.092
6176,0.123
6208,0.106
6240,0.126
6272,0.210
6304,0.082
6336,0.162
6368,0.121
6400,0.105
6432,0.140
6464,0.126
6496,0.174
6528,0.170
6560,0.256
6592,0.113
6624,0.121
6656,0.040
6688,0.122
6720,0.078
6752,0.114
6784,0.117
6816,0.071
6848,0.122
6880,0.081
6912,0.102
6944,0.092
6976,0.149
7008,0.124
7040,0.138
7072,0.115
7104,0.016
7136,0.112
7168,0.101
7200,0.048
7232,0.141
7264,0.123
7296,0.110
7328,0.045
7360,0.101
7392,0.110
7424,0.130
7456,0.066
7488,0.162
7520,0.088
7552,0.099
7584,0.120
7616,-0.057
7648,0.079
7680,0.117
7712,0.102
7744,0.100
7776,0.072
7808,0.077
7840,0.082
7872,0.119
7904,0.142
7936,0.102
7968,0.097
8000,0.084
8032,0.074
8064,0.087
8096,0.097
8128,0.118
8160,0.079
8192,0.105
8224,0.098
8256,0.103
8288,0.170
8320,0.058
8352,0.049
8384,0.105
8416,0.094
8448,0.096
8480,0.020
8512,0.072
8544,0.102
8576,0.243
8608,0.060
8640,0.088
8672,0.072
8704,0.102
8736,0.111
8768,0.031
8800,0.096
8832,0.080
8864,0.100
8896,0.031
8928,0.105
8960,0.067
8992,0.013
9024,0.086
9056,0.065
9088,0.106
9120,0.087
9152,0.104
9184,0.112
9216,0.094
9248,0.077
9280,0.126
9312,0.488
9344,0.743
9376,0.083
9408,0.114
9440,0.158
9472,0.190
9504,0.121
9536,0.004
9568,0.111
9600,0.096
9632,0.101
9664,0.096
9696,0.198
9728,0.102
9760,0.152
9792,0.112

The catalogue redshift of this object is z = 0.31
